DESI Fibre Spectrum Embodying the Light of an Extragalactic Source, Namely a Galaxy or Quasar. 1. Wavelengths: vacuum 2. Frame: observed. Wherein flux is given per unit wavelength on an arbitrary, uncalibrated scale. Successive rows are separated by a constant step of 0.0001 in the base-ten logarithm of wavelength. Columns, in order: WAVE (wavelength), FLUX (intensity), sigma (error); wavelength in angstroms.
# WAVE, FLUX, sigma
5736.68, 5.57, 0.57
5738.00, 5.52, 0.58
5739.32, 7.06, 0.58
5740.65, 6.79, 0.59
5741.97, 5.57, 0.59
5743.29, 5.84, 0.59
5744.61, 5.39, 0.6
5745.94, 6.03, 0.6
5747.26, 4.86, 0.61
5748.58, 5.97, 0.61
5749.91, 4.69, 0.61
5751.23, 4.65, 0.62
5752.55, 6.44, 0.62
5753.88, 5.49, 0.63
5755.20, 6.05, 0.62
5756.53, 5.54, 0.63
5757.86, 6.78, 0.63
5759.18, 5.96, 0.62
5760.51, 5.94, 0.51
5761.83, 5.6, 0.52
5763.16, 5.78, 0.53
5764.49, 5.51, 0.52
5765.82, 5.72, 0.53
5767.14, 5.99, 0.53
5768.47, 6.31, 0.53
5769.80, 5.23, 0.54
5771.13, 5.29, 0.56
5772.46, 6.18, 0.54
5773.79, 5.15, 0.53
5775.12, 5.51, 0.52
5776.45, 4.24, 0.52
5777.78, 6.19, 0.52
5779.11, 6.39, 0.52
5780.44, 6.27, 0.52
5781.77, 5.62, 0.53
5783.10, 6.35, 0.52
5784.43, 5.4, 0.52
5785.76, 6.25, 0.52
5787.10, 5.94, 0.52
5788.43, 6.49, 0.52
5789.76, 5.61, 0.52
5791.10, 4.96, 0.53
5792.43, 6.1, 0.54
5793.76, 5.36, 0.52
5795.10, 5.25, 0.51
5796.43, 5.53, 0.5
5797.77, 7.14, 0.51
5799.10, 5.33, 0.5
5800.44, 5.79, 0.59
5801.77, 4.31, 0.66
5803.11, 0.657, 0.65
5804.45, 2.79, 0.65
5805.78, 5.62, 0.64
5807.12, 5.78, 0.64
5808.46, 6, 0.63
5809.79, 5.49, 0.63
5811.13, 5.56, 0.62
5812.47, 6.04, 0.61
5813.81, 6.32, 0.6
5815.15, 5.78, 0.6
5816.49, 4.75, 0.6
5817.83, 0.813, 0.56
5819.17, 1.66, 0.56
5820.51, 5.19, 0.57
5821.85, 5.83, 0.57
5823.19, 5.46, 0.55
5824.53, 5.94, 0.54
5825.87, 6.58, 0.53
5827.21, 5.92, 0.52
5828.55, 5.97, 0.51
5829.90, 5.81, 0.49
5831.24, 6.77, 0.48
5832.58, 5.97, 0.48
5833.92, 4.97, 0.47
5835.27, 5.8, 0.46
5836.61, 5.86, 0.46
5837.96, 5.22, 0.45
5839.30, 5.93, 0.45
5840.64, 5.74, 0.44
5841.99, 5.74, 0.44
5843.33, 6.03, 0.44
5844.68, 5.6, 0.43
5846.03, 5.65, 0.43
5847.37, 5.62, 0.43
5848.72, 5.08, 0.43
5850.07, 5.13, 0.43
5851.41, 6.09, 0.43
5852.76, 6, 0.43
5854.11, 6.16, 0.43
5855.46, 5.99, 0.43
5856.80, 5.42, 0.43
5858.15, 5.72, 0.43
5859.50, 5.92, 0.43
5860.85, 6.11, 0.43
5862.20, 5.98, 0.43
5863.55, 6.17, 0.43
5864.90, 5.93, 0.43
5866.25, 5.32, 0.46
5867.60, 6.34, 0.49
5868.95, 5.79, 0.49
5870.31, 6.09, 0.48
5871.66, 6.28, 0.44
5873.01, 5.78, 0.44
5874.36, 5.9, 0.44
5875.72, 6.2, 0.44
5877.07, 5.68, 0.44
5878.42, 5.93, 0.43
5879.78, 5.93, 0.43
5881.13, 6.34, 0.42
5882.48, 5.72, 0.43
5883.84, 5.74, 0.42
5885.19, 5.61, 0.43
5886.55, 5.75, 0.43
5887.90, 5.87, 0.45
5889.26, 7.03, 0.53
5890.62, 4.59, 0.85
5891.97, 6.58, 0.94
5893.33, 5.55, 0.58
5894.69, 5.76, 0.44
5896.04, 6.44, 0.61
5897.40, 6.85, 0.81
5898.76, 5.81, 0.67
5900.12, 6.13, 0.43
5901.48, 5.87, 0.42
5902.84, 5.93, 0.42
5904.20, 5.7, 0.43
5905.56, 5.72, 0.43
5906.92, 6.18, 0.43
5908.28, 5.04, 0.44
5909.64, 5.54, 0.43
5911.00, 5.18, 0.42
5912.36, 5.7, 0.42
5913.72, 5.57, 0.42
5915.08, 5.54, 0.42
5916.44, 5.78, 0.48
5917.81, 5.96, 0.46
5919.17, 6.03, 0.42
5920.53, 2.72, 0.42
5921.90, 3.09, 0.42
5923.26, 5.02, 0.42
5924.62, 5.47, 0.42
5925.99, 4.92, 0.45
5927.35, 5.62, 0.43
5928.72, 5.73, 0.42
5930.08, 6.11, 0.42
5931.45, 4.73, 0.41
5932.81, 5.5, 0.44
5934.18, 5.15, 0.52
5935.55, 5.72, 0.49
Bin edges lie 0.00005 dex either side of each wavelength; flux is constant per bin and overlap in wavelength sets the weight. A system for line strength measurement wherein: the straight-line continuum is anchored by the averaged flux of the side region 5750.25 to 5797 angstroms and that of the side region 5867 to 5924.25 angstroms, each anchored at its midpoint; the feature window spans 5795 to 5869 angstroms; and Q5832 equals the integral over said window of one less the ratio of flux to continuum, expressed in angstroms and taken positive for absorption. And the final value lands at 3.6 angstroms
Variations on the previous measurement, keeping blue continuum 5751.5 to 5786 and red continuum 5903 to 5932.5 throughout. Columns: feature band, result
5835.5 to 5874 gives -2.0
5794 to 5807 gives 2.1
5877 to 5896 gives -1.7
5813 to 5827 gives 1.9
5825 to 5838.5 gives -0.7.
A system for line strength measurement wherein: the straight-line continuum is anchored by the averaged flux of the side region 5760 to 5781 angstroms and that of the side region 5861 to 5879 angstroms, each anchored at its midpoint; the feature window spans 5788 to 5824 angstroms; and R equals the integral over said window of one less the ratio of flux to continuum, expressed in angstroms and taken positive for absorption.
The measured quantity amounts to 4.8 angstroms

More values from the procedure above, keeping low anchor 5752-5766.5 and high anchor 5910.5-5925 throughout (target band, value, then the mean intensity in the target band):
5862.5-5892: -3.50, 5.92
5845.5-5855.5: -0.50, 5.7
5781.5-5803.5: 0.96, 5.47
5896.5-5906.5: -1.63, 6.01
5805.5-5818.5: 0.98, 5.2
